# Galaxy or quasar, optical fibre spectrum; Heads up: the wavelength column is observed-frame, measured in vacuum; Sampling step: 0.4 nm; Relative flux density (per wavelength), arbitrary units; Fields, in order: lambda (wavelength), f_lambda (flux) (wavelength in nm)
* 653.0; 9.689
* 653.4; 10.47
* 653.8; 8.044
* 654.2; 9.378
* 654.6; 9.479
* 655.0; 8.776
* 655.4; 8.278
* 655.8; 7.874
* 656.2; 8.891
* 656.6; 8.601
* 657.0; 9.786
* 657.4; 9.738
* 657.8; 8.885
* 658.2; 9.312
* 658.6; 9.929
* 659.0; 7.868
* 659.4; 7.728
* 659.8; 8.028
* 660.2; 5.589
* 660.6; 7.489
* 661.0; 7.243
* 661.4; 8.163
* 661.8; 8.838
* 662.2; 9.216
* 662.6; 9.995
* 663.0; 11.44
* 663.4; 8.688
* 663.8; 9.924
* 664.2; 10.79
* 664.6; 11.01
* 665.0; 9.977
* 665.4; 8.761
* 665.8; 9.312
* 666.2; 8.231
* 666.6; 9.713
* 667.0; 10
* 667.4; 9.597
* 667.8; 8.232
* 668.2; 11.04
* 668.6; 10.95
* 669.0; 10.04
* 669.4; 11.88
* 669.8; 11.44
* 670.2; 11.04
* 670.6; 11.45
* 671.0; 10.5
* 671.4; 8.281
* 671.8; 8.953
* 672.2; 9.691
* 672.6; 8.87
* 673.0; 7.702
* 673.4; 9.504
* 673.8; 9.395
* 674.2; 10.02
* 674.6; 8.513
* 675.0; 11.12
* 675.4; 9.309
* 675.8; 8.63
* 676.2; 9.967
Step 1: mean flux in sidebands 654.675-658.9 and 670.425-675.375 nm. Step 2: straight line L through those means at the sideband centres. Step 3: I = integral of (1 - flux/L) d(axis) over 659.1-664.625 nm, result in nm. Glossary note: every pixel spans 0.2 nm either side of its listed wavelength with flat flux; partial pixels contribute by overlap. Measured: 0.23 nm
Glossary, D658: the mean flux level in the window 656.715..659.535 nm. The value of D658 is 9.05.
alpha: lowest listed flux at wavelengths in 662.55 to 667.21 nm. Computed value 8.231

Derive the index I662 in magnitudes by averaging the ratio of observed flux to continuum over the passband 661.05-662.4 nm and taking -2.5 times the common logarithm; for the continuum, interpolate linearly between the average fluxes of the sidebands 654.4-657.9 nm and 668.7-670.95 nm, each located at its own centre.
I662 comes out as 0.15 mag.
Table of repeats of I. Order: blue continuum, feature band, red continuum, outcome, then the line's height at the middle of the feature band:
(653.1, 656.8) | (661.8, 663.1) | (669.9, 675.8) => -0.103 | 9.18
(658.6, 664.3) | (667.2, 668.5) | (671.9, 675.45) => -0.103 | 9.01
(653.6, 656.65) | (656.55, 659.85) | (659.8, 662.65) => -0.239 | 8.32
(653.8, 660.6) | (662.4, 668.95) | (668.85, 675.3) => -0.376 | 9.33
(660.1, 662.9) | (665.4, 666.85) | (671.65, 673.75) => -0.085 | 8.57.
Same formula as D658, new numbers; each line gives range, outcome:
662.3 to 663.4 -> 10.2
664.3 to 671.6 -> 10.1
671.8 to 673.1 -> 8.87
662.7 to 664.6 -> 10.3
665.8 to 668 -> 9.17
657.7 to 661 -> 8.03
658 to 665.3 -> 8.95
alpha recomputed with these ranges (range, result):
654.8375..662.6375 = 5.589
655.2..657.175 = 7.874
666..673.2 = 7.702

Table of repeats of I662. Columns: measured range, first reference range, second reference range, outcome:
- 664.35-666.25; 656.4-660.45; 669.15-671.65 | 0.02 mag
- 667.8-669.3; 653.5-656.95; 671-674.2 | -0.16 mag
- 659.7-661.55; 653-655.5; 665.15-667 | 0.25 mag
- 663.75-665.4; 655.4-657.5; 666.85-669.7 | -0.05 mag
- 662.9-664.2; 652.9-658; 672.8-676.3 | -0.10 mag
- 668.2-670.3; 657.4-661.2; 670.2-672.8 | -0.17 mag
